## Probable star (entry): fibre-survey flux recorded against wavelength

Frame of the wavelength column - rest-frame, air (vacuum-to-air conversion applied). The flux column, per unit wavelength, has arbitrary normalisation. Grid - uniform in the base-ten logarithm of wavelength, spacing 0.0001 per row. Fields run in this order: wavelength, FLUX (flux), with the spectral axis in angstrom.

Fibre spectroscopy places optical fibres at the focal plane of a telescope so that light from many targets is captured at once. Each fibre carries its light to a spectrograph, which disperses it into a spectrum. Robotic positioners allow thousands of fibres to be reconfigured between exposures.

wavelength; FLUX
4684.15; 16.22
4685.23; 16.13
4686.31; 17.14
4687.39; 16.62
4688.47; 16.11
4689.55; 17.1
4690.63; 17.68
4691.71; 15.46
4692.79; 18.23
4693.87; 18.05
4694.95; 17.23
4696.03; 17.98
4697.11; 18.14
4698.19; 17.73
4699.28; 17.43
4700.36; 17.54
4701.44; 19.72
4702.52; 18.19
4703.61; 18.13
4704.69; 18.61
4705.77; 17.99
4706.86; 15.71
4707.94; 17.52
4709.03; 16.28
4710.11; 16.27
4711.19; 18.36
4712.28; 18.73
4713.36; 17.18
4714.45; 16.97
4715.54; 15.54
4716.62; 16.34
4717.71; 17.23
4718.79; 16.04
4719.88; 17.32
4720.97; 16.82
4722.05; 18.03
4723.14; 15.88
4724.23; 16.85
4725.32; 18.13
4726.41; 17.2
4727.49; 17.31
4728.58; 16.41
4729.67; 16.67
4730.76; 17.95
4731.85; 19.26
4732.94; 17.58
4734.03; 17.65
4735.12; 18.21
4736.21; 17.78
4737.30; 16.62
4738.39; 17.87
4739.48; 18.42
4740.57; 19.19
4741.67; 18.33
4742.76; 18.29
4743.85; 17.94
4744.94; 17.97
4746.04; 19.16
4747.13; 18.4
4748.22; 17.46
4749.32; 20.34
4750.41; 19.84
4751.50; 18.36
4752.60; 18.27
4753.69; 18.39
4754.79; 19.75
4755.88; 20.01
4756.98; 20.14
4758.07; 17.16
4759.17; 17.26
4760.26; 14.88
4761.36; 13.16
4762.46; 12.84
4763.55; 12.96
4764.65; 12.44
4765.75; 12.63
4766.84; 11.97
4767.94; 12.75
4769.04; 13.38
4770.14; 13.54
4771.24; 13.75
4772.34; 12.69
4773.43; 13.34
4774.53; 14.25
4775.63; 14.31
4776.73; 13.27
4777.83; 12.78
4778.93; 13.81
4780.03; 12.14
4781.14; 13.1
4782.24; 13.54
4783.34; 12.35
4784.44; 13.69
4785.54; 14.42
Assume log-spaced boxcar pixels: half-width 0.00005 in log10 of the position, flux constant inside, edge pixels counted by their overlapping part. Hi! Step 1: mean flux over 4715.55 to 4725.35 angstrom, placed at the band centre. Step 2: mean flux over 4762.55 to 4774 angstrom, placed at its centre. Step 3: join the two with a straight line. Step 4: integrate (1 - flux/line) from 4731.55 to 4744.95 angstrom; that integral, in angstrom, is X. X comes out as -2.3 angstrom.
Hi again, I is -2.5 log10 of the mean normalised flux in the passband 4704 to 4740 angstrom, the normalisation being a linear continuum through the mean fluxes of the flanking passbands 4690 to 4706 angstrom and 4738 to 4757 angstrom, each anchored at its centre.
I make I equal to 0.06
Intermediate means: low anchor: 17.9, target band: 17.3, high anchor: 18.7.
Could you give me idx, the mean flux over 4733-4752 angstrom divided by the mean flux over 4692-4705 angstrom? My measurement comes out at 1.02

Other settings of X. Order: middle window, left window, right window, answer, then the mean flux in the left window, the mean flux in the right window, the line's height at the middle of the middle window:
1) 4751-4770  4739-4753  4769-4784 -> 0.7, 18.6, 13.3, 16.1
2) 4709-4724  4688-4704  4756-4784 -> -0.3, 17.6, 13.9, 16.6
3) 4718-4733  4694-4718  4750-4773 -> -0.4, 17.5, 15.5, 16.8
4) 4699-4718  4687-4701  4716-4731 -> -0.3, 17.4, 17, 17.2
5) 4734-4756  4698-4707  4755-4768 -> -3.6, 18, 15.1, 15.9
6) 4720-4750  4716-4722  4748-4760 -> -0.2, 16.9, 18.8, 17.7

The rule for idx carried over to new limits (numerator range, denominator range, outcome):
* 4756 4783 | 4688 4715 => 0.79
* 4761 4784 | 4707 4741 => 0.76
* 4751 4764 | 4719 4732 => 0.98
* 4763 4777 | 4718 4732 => 0.77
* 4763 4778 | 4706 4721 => 0.78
